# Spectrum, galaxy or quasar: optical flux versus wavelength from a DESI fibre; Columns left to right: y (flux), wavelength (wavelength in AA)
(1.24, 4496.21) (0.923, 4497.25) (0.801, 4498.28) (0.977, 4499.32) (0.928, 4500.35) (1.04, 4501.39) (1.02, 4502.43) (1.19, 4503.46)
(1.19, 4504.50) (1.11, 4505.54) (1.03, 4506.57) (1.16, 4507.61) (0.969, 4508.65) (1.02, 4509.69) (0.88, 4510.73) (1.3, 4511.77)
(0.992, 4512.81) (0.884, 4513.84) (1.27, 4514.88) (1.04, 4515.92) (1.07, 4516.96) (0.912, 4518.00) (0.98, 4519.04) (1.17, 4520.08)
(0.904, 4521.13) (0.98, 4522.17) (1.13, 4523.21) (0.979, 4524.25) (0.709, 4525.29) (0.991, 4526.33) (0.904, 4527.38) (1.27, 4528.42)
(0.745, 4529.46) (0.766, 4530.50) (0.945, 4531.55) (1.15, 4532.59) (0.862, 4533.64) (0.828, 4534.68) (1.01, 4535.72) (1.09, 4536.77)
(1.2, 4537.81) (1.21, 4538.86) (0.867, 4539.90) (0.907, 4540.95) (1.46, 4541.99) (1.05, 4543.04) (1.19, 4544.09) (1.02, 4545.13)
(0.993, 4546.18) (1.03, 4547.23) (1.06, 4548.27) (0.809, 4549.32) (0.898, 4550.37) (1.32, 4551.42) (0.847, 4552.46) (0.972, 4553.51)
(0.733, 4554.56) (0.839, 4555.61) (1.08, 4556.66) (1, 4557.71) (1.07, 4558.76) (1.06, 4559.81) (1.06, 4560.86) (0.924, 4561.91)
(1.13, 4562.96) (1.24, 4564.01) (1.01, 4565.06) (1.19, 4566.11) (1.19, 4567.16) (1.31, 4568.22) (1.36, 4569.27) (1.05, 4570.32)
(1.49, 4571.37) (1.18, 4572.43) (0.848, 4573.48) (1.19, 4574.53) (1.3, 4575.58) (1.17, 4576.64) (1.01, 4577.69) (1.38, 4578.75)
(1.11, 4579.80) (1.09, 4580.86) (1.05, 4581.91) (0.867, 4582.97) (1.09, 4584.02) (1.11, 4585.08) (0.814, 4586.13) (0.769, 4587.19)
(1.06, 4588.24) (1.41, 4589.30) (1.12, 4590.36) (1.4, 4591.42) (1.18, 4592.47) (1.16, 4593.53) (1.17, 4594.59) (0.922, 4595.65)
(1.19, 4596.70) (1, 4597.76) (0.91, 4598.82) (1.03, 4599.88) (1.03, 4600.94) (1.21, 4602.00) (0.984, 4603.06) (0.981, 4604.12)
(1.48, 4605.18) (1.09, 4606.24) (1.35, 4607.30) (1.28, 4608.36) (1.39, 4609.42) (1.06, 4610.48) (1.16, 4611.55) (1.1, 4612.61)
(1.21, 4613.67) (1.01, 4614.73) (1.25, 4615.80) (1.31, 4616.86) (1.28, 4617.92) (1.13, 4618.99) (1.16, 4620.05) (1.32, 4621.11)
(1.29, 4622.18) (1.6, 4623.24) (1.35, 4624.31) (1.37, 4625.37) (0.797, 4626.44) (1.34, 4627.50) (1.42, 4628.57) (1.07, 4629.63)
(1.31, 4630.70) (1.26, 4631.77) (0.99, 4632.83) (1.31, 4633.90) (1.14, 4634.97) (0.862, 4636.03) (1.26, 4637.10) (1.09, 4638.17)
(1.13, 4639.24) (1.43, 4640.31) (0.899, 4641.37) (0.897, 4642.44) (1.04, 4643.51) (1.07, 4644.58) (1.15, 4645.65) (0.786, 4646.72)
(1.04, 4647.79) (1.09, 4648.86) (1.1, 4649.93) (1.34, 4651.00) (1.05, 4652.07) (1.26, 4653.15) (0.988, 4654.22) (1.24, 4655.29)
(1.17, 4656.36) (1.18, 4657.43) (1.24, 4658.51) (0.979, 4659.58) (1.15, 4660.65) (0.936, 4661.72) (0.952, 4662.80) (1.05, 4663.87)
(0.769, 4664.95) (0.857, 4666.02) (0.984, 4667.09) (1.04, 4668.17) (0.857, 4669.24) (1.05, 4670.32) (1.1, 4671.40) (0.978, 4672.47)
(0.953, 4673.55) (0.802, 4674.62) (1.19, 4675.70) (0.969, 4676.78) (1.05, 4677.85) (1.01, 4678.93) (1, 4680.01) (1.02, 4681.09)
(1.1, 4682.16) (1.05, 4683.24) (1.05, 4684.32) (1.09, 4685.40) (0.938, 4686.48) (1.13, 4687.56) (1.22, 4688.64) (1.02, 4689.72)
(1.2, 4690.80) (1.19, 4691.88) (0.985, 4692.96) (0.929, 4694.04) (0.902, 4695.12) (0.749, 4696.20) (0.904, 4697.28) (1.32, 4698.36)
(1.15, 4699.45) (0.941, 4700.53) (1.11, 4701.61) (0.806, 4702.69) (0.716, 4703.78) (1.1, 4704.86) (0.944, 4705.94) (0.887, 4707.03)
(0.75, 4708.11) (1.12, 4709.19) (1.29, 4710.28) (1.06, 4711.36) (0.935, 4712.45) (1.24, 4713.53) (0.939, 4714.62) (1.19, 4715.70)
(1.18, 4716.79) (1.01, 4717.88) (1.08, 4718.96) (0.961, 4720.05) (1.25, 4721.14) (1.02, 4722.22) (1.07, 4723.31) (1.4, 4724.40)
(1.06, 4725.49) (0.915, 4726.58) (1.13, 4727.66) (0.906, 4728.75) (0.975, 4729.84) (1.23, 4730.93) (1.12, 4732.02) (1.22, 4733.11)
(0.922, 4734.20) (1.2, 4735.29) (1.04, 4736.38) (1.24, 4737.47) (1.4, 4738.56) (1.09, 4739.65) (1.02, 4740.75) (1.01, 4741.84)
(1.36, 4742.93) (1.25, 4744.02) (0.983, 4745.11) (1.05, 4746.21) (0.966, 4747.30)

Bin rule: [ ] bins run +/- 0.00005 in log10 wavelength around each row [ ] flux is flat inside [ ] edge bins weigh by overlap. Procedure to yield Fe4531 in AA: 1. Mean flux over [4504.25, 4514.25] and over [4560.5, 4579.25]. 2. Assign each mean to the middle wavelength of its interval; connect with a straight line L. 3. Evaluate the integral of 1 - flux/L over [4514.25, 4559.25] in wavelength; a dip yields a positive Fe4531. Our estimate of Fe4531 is 4.02 AA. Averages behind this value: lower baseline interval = 1.05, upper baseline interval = 1.17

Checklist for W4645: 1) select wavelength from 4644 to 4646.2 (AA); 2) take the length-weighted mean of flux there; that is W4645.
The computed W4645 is 1.11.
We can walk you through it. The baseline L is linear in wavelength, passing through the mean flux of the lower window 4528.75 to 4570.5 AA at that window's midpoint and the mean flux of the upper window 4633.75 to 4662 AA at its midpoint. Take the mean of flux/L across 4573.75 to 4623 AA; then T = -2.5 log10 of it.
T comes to -0.07 mag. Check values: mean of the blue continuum 1.04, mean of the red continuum 1.1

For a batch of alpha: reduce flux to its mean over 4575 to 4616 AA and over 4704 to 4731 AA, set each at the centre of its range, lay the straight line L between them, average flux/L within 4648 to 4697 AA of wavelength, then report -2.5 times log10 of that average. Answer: 0.043 mag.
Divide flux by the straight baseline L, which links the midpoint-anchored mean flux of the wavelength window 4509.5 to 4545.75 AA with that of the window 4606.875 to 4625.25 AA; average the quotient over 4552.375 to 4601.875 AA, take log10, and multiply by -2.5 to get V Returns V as 0.06 mag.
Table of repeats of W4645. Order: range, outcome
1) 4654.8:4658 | 1.2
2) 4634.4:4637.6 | 1.09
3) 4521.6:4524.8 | 1.03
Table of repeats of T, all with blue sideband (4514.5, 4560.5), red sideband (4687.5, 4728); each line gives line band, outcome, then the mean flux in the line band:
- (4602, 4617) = -0.16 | 1.19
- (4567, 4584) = -0.14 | 1.16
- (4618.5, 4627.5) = -0.22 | 1.26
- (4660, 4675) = 0.08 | 0.965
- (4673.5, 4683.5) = 0.02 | 1.02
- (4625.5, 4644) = -0.11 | 1.14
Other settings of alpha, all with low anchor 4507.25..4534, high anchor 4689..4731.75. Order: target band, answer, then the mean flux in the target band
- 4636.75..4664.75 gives -0.07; 1.09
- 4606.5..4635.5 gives -0.20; 1.23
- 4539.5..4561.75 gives -0.01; 1.01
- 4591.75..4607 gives -0.09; 1.1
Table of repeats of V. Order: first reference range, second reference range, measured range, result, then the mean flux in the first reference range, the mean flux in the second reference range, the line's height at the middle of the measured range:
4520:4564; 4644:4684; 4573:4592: -0.09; 1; 1.04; 1.02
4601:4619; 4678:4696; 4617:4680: 0.01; 1.19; 1.05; 1.12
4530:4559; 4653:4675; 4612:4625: -0.23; 1.01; 1.02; 1.02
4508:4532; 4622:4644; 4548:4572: -0.01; 0.993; 1.18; 1.06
